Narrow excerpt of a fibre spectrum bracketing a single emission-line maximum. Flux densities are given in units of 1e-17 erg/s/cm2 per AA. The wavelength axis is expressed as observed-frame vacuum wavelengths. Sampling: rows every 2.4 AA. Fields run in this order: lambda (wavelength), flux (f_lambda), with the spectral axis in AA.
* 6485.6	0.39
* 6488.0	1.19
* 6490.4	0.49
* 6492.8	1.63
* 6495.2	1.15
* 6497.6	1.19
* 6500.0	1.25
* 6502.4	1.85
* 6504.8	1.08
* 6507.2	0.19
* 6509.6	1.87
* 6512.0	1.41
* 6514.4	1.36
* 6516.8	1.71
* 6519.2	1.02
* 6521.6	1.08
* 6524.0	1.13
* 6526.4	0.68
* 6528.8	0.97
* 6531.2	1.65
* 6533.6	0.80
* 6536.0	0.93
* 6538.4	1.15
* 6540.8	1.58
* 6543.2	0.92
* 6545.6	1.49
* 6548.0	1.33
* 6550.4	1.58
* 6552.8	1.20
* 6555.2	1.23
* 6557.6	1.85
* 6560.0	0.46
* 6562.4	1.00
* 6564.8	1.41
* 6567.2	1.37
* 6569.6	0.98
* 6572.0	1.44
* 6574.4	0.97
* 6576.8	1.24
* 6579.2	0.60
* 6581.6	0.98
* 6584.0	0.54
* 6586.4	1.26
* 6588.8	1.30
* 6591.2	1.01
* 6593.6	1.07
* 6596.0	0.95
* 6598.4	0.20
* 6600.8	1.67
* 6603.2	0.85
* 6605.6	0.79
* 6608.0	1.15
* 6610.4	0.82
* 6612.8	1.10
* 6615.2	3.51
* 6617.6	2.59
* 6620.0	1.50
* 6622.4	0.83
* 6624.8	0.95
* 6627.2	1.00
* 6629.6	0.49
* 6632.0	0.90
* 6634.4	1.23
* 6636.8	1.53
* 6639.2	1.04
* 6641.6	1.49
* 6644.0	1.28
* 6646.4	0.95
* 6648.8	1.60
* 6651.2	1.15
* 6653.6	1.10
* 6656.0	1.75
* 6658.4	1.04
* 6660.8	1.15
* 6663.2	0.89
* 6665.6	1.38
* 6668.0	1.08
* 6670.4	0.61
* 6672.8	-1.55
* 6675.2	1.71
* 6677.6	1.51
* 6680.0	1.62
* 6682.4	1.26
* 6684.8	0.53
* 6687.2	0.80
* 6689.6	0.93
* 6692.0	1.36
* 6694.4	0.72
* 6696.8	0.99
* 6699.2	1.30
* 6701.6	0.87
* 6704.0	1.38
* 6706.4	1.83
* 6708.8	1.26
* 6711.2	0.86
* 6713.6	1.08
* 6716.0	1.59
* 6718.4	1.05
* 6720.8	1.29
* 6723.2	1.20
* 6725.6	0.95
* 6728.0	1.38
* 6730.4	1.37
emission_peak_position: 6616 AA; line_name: H-beta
